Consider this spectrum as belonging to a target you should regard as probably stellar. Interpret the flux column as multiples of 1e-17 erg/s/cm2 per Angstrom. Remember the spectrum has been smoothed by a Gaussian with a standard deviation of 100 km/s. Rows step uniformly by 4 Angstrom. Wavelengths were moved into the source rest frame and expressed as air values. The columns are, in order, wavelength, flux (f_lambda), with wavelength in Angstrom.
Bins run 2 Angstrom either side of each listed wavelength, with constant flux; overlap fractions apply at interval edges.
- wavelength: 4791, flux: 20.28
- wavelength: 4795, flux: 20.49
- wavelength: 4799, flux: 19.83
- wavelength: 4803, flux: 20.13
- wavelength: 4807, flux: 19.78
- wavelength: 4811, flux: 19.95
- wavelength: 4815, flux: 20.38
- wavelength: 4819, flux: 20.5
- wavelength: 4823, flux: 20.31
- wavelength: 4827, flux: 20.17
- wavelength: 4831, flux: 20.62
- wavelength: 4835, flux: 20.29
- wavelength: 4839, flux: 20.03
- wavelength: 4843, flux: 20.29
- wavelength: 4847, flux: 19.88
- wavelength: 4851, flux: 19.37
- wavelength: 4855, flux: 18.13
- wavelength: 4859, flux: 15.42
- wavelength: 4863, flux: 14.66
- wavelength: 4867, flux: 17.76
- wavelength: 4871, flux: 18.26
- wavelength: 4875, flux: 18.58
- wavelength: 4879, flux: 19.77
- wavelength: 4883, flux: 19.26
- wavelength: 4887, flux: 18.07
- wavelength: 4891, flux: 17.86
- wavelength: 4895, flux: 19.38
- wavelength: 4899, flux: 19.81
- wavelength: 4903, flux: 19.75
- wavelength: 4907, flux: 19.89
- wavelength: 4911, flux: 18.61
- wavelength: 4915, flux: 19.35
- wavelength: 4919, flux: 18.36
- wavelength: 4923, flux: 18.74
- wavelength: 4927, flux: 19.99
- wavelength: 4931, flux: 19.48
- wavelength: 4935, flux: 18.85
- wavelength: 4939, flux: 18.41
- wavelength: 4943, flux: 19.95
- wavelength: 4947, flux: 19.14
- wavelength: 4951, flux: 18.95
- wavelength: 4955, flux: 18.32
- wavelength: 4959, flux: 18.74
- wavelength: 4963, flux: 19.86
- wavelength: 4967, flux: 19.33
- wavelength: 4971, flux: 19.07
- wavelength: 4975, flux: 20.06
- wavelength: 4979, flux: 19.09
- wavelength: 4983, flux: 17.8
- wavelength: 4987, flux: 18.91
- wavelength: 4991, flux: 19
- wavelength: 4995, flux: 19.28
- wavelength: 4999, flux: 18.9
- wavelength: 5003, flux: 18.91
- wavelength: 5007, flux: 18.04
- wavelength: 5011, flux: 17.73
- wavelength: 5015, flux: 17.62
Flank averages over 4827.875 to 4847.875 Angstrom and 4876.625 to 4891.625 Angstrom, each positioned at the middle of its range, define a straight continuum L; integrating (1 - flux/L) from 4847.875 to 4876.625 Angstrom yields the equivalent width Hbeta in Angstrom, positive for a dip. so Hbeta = 2.9 Angstrom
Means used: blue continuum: 20.2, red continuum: 18.8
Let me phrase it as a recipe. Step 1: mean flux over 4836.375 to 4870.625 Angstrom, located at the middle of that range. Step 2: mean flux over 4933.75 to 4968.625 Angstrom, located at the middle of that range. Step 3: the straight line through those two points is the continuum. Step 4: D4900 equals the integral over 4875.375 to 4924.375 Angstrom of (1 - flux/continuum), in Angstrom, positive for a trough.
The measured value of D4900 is -1.14 Angstrom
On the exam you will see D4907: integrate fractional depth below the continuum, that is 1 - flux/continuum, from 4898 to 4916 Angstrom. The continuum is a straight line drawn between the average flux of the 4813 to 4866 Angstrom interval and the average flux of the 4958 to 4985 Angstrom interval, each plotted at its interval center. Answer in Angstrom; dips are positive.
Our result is -0.3 Angstrom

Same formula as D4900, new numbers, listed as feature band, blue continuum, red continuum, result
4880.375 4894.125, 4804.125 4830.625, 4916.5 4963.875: 0.71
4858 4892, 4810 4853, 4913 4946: 3.28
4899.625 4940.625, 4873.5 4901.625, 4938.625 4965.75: -0.28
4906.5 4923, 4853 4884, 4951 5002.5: -0.62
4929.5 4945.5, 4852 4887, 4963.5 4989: -0.46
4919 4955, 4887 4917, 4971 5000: 0.01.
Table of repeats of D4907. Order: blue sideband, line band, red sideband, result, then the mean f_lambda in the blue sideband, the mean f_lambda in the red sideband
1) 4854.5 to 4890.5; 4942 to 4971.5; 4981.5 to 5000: -1.0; 17.8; 18.8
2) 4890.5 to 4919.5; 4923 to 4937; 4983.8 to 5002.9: -0.1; 19.2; 18.9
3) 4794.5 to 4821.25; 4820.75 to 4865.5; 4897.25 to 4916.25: 2.0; 20.1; 19.5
